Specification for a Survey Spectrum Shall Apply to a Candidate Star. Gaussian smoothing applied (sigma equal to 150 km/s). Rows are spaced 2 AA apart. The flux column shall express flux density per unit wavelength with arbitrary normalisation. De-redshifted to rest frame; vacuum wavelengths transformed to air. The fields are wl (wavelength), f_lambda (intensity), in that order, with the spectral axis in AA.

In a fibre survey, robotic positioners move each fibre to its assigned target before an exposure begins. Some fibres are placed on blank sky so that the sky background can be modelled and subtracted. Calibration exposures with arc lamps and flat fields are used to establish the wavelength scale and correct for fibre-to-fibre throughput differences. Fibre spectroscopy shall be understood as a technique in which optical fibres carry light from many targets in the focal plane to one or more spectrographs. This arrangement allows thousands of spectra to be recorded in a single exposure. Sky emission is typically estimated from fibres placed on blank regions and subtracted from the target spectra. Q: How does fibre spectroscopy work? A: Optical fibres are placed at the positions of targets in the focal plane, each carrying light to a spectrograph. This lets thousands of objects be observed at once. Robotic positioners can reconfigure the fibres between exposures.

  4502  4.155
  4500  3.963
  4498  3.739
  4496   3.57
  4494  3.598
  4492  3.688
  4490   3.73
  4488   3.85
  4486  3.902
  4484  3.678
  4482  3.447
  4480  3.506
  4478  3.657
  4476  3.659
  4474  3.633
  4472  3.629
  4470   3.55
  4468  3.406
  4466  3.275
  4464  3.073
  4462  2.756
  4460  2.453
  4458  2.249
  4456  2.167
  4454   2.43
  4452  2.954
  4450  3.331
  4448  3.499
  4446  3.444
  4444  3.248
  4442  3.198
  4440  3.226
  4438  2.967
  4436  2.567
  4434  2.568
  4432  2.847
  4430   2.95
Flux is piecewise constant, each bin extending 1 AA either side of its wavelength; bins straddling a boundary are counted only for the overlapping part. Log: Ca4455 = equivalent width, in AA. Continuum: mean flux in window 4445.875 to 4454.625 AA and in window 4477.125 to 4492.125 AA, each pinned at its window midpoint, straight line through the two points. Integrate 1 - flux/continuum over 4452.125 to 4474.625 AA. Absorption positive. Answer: 2.7 AA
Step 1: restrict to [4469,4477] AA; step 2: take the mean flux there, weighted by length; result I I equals 3.62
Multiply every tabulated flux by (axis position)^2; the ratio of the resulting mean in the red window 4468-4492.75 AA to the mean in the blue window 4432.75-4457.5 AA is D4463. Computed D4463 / 1.3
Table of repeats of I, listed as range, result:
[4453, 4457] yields 2.3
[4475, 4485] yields 3.59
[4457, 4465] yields 2.63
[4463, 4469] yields 3.25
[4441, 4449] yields 3.35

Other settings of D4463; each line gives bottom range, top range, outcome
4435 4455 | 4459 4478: 1.08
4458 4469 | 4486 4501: 1.30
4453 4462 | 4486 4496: 1.59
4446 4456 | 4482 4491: 1.27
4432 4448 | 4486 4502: 1.27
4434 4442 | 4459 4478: 1.15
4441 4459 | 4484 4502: 1.31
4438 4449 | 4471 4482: 1.11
